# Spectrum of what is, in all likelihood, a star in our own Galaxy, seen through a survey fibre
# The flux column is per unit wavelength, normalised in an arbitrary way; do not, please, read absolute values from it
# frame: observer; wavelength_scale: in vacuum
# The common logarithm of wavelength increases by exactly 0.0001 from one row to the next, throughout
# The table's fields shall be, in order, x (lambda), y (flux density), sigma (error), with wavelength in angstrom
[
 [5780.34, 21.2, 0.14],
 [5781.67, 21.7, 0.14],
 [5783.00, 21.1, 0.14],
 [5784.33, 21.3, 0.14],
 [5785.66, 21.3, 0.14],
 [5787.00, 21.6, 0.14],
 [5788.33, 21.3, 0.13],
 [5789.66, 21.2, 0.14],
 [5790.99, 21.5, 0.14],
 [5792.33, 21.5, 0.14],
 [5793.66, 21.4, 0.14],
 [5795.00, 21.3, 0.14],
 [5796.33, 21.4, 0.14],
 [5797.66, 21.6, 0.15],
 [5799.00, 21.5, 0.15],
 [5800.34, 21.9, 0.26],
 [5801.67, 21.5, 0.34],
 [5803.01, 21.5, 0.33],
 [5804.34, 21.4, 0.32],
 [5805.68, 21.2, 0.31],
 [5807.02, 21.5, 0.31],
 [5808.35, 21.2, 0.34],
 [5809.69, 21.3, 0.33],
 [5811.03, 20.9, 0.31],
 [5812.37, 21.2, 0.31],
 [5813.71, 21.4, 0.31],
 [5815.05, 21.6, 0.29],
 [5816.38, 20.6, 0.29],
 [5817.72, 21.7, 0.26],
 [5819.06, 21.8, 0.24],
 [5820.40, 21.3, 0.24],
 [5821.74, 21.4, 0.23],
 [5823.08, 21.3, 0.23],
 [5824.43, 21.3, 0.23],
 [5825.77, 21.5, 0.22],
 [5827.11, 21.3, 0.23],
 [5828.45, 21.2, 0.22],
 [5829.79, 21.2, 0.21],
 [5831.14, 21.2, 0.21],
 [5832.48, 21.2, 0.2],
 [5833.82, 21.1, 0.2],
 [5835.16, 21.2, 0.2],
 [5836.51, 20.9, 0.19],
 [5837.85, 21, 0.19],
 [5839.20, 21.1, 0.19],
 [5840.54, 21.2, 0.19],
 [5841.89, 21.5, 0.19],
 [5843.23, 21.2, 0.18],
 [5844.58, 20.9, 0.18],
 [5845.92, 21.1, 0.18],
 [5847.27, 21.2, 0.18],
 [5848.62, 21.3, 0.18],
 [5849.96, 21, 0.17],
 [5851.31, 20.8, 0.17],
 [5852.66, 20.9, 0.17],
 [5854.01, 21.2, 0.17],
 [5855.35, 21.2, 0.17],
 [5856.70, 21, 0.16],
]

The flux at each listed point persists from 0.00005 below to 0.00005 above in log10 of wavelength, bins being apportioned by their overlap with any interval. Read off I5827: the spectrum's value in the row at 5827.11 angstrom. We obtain 21.3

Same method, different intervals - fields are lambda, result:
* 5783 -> 21.1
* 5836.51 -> 20.9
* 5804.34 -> 21.4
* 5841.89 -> 21.5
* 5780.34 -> 21.2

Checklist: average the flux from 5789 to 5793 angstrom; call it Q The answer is 21.4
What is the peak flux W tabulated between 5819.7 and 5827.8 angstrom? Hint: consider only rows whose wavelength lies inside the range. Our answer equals 21.5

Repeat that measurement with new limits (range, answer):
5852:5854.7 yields 21.2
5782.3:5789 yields 21.6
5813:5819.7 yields 21.8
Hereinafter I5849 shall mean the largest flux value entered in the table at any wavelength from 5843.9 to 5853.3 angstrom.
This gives 21.3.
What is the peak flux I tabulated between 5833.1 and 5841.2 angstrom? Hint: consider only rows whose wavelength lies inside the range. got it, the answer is 21.2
